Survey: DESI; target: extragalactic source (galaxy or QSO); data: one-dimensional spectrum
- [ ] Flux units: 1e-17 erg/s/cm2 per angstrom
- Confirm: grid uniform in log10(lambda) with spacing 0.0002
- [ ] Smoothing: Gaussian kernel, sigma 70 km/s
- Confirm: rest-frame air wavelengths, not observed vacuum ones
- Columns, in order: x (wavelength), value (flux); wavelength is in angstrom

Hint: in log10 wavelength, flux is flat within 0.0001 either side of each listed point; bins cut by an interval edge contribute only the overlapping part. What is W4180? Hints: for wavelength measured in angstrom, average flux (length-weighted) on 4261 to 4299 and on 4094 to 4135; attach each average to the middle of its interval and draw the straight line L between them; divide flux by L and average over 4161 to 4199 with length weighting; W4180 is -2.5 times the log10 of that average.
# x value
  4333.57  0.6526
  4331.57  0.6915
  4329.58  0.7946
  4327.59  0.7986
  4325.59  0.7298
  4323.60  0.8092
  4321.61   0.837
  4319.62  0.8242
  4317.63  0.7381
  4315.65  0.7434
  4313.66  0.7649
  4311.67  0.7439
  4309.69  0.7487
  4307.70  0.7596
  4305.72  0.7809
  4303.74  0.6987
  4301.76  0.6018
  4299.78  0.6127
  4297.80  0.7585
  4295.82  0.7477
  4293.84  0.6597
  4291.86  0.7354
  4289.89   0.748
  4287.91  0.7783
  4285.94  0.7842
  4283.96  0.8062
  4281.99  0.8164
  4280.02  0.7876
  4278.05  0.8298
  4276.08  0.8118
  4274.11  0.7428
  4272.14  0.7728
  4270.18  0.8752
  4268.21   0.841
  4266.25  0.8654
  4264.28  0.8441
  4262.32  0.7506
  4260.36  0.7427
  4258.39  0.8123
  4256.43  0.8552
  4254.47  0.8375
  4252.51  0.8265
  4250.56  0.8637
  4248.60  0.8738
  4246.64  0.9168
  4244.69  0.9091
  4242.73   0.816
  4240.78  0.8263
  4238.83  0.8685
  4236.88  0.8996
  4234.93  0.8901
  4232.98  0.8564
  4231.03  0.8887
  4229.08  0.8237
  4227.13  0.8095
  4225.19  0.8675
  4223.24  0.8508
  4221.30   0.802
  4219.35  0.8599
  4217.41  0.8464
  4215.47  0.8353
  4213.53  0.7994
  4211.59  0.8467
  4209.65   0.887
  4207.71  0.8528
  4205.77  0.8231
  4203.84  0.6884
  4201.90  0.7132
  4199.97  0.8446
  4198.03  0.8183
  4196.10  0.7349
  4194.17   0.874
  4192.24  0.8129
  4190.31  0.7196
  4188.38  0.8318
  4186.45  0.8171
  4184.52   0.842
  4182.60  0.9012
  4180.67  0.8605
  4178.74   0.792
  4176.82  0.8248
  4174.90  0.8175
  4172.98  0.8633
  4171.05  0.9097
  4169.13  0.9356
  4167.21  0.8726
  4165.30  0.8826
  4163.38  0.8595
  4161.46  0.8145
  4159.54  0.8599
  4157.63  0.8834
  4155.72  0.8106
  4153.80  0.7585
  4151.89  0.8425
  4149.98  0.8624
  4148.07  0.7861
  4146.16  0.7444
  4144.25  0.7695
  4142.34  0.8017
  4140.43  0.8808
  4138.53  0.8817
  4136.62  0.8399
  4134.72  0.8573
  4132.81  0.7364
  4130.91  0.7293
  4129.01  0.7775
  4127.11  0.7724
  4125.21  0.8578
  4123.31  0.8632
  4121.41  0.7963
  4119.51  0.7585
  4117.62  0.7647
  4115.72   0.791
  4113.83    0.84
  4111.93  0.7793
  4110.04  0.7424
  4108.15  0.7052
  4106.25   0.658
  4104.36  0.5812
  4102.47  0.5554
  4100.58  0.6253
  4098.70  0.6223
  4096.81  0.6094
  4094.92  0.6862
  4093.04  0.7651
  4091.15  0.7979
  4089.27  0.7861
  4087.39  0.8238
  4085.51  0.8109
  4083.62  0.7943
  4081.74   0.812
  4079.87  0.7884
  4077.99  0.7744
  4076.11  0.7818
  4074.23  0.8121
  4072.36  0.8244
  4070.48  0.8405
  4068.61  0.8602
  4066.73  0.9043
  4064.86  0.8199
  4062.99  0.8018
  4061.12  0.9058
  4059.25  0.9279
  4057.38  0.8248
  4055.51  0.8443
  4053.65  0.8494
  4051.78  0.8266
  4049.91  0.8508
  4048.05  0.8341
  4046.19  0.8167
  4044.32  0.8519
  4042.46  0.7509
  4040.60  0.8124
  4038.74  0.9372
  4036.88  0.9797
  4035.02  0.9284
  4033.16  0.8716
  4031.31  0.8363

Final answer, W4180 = -0.119 mag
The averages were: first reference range 0.73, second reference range 0.786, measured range 0.839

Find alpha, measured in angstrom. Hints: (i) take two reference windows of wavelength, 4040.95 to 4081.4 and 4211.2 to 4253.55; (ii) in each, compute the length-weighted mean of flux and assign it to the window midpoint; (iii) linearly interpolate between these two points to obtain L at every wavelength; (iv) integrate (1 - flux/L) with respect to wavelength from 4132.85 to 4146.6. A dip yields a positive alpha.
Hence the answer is 0.3 angstrom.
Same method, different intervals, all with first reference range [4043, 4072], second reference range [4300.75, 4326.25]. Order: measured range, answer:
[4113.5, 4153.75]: 0.70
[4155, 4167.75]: -0.71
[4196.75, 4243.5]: -2.72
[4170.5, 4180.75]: -0.46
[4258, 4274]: -0.80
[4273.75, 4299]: -0.20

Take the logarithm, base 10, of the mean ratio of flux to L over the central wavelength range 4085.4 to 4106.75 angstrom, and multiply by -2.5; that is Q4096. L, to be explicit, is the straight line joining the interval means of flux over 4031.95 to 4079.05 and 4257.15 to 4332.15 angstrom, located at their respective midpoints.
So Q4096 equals 0.21 mag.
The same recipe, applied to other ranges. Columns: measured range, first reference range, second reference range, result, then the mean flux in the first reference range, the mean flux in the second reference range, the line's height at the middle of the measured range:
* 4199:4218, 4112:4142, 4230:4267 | 0.03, 0.809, 0.849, 0.836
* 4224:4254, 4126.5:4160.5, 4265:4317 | -0.11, 0.811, 0.762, 0.78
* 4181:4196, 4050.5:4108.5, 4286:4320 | -0.10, 0.776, 0.732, 0.754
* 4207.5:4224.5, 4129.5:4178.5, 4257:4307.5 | -0.05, 0.832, 0.769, 0.801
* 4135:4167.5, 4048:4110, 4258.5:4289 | -0.06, 0.777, 0.803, 0.787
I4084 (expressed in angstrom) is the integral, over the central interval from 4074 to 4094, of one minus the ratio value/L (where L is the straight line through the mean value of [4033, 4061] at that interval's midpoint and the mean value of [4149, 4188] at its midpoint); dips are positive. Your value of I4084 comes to 1.5 angstrom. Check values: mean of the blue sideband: 0.861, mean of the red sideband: 0.85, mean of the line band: 0.794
